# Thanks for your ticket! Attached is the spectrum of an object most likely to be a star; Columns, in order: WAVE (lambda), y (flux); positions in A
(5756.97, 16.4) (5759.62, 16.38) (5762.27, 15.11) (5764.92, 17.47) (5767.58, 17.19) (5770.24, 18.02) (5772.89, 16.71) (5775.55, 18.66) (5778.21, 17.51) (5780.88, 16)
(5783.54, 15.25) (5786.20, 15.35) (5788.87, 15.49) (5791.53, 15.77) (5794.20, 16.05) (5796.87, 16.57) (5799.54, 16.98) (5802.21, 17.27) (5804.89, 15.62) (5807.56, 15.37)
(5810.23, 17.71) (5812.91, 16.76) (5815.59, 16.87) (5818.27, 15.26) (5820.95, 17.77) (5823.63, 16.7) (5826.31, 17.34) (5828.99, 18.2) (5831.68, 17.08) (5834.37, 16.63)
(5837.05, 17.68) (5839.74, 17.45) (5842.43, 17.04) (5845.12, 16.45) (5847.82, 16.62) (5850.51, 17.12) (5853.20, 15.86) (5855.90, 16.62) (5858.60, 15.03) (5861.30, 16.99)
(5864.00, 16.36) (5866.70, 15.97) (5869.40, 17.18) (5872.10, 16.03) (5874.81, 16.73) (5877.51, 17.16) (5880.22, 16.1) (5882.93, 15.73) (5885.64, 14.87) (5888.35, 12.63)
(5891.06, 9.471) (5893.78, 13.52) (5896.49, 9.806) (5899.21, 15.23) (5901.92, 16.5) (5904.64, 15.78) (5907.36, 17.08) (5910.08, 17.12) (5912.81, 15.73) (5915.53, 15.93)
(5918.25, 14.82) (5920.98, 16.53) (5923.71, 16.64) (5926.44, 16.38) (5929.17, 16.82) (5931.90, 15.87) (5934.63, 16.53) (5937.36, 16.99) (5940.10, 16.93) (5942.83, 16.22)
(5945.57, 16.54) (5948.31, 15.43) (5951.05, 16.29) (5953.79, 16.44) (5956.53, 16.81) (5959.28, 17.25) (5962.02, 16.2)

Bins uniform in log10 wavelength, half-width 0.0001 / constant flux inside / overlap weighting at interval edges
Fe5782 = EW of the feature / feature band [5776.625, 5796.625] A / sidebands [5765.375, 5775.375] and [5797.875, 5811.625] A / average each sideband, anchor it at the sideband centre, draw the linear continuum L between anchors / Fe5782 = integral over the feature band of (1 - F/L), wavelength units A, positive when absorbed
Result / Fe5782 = 1.25 A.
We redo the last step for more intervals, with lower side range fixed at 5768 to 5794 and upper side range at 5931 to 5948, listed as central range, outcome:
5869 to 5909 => 3.9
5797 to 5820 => 0.0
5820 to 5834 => -0.7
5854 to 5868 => 0.3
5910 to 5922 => 0.4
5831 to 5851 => -0.6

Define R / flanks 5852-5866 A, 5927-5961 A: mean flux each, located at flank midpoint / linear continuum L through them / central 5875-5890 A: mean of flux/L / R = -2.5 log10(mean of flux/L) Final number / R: 0.07 mag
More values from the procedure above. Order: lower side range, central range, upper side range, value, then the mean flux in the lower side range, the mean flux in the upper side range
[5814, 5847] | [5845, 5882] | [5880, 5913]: -0.046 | 17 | 14.5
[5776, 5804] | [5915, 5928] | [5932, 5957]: 0.022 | 16.3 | 16.4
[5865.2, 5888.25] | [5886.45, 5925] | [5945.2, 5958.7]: 0.097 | 16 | 16.3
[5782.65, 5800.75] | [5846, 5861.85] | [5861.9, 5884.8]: -0.003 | 15.9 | 16.4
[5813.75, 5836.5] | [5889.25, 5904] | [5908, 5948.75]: 0.258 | 17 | 16.3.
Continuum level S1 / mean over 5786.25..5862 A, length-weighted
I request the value 16.6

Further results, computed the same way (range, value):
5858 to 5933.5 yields 15.5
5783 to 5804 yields 16.1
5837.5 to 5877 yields 16.6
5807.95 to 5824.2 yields 16.8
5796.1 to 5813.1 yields 16.6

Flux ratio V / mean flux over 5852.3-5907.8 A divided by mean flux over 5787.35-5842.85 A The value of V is 0.91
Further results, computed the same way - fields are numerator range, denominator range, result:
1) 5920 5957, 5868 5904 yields 1.12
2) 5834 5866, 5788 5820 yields 1.02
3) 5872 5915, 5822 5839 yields 0.86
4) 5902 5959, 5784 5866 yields 0.99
